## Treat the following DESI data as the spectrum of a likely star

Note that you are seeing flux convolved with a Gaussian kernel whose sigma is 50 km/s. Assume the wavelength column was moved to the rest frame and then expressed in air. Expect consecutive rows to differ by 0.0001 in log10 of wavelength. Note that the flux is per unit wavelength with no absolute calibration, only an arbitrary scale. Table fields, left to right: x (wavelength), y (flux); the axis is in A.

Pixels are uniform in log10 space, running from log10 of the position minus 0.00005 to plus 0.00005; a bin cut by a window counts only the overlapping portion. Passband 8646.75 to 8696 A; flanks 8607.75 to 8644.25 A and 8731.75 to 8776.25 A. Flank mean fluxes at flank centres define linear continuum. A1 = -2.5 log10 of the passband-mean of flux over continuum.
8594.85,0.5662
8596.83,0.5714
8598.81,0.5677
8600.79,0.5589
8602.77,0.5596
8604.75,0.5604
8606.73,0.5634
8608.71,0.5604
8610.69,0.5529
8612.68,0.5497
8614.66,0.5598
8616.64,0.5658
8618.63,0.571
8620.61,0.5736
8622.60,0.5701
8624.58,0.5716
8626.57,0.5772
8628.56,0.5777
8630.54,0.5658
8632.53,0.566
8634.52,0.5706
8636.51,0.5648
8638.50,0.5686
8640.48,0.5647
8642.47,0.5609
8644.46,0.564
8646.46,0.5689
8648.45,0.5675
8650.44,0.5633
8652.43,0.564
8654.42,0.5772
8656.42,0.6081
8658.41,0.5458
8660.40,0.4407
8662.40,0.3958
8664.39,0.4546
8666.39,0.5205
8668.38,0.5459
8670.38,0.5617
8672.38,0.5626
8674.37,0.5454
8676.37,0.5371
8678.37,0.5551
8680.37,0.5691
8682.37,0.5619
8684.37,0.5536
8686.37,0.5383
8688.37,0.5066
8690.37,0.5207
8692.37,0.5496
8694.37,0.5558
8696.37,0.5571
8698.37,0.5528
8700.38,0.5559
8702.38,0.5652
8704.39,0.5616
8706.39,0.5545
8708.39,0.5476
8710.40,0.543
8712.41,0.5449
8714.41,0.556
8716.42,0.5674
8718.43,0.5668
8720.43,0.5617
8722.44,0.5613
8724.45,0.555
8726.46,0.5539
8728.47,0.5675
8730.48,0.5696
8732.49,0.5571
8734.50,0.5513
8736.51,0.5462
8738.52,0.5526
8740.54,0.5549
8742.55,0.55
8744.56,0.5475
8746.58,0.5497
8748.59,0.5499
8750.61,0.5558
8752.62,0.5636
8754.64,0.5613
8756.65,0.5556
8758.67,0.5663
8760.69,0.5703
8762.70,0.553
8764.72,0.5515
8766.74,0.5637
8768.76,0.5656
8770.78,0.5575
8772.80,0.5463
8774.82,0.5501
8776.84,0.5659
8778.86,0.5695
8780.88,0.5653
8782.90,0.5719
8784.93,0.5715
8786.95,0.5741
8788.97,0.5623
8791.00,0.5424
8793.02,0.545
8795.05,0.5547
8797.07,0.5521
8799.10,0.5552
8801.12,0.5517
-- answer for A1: 0.05 mag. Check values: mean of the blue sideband 0.566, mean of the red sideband 0.556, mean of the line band 0.538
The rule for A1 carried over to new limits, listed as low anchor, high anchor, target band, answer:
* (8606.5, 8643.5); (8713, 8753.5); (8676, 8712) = 0.021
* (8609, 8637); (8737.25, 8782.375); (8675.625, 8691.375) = 0.039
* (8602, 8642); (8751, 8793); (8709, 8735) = 0.009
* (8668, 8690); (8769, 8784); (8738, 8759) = 0.005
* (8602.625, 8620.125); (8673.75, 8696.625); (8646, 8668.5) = 0.047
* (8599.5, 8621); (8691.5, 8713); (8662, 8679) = 0.066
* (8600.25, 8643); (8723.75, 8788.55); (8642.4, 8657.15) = -0.014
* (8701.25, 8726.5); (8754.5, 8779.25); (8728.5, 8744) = 0.005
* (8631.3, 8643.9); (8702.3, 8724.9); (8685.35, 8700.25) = 0.036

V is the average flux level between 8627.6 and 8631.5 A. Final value 0.573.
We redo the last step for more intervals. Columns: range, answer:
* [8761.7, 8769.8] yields 0.558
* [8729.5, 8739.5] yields 0.556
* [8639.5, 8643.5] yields 0.563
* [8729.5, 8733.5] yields 0.563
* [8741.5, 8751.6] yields 0.551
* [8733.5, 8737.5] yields 0.549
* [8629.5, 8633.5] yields 0.567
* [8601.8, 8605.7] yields 0.56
